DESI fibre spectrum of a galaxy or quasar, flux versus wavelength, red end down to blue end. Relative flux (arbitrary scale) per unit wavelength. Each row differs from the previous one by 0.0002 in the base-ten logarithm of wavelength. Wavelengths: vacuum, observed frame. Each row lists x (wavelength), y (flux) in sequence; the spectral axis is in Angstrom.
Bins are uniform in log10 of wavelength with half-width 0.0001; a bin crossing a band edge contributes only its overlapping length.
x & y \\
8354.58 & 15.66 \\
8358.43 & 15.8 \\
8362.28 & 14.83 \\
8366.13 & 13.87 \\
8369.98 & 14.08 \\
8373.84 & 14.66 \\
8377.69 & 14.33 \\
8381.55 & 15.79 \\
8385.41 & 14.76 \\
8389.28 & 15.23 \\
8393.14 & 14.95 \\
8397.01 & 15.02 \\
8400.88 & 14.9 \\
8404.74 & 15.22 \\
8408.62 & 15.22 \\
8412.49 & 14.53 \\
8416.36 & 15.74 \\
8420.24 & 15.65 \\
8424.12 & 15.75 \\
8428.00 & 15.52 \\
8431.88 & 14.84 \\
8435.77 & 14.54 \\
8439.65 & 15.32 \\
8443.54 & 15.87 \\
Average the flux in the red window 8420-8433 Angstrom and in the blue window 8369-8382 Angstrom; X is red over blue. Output 1.1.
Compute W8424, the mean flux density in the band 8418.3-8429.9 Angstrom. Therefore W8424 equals 15.6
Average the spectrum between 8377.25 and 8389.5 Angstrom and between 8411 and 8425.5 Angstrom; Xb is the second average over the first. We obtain 1.0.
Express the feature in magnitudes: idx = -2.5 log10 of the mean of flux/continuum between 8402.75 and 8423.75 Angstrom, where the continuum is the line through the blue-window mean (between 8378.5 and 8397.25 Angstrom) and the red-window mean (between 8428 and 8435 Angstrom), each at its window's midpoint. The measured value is -0.02 mag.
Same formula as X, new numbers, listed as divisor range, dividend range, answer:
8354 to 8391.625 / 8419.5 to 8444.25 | 1.03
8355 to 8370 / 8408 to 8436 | 1.03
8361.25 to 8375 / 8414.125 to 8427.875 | 1.09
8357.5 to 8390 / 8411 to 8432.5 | 1.04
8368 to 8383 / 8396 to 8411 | 1.03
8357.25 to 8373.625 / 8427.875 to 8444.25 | 1.04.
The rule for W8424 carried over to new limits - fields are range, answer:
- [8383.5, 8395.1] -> 15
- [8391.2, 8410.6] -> 15.1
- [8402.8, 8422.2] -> 15.3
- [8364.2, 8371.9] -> 14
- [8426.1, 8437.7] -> 15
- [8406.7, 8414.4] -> 14.9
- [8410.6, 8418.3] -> 15.1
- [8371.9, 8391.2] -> 14.9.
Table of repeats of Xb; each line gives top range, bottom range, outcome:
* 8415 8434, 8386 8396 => 1.03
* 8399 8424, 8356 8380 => 1.04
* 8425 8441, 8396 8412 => 1.00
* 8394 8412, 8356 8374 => 1.02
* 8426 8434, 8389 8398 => 1.01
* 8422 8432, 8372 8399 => 1.03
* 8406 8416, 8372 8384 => 1.01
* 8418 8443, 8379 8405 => 1.01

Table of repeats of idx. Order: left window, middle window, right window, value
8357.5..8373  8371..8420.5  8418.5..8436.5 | -0.01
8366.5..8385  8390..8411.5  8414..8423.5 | 0.01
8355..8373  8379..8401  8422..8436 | -0.01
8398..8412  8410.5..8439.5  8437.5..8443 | 0.00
